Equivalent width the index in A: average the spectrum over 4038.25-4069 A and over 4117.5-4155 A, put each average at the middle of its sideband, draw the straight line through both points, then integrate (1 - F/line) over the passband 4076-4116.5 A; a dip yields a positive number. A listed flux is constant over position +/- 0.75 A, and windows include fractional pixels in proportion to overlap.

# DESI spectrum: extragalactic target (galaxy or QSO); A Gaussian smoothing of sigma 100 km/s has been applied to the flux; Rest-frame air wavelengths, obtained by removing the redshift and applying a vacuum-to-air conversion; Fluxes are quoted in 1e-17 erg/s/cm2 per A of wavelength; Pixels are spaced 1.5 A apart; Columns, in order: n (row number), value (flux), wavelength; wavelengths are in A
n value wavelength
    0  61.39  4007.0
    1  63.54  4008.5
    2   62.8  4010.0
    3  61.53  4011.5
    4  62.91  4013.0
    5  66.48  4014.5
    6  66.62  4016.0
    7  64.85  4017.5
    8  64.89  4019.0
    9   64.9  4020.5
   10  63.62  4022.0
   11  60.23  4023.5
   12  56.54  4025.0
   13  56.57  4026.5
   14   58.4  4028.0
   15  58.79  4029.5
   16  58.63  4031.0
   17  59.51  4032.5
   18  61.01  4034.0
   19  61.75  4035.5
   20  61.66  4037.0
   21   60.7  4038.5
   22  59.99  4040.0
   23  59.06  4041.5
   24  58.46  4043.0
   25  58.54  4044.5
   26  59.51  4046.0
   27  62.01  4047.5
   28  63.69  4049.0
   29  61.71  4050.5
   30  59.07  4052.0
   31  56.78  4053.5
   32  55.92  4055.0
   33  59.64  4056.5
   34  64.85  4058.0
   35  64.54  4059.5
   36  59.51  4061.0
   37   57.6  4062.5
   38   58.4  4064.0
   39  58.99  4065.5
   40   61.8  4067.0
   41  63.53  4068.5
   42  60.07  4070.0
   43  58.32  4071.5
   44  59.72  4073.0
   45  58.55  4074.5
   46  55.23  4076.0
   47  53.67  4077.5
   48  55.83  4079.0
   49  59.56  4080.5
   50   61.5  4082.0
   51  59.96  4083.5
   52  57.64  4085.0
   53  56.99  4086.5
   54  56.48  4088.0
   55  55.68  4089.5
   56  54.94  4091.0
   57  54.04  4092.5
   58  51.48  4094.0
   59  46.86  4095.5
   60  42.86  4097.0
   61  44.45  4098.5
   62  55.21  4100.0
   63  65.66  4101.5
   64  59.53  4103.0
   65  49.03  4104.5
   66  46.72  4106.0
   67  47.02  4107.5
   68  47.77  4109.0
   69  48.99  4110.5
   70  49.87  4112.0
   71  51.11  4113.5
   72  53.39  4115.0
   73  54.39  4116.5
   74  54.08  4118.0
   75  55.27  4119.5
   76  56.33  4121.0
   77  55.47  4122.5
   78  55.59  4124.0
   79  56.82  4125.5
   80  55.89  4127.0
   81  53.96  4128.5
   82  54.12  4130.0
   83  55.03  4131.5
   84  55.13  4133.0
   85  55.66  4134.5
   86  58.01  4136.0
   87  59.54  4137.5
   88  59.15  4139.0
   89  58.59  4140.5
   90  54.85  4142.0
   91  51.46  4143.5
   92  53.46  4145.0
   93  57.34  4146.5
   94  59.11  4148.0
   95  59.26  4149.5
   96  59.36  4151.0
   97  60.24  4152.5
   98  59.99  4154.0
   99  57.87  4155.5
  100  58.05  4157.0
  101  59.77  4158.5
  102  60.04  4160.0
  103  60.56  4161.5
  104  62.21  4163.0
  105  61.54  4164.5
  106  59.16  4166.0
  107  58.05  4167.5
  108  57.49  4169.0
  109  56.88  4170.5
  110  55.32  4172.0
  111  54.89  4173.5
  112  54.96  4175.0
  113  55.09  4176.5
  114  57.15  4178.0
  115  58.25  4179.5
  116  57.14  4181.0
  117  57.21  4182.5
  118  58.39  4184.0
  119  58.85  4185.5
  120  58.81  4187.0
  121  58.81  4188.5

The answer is 3.4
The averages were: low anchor 60.2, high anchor 56.6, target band 53.4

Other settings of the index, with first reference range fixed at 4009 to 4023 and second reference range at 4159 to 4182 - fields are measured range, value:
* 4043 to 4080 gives 1.72 A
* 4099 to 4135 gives 3.79 A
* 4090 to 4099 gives 1.71 A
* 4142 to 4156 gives 0.33 A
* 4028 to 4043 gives 0.82 A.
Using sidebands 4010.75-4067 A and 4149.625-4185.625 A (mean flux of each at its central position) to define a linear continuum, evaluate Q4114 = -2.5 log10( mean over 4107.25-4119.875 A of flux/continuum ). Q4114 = 0.156 mag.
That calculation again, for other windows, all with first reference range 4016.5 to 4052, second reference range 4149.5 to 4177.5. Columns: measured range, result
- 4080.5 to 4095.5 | 0.07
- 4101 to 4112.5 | 0.15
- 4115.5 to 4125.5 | 0.07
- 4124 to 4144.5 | 0.06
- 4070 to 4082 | 0.04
